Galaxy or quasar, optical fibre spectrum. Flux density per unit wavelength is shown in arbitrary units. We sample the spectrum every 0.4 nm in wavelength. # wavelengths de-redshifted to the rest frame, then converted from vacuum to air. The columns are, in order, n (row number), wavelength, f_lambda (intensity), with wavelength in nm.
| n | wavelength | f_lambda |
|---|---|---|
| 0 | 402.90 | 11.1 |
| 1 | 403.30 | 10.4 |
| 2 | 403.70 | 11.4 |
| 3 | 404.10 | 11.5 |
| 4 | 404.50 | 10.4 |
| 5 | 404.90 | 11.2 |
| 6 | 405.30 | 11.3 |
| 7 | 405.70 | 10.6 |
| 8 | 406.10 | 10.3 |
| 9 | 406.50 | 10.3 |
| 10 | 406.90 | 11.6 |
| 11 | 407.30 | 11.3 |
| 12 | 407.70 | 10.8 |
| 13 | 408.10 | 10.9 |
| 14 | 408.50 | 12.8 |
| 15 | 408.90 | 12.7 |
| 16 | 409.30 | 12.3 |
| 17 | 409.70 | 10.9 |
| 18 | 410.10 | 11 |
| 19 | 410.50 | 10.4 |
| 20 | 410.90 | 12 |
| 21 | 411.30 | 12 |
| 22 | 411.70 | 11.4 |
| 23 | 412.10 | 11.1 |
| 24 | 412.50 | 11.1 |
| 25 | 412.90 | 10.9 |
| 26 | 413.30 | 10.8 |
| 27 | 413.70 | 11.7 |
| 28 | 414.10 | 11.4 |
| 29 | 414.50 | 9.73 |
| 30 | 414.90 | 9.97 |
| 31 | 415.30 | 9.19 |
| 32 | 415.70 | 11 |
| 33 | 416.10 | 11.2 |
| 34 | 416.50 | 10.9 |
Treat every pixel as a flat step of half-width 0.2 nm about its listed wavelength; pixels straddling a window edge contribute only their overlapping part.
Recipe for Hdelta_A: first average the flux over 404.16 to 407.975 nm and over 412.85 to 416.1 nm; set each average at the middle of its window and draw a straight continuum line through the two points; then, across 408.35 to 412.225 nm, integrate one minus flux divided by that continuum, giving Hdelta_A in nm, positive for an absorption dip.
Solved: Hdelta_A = -0.33 nm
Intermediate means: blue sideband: 10.9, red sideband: 10.6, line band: 11.7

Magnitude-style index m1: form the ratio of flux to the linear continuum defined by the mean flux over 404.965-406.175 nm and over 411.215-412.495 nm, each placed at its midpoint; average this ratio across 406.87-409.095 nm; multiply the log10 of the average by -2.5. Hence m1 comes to -0.06 mag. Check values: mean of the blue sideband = 10.8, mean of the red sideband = 11.4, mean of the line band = 11.7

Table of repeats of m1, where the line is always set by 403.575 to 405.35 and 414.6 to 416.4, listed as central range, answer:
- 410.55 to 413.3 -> -0.07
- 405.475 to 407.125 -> 0.03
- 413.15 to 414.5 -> -0.06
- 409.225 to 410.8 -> -0.04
